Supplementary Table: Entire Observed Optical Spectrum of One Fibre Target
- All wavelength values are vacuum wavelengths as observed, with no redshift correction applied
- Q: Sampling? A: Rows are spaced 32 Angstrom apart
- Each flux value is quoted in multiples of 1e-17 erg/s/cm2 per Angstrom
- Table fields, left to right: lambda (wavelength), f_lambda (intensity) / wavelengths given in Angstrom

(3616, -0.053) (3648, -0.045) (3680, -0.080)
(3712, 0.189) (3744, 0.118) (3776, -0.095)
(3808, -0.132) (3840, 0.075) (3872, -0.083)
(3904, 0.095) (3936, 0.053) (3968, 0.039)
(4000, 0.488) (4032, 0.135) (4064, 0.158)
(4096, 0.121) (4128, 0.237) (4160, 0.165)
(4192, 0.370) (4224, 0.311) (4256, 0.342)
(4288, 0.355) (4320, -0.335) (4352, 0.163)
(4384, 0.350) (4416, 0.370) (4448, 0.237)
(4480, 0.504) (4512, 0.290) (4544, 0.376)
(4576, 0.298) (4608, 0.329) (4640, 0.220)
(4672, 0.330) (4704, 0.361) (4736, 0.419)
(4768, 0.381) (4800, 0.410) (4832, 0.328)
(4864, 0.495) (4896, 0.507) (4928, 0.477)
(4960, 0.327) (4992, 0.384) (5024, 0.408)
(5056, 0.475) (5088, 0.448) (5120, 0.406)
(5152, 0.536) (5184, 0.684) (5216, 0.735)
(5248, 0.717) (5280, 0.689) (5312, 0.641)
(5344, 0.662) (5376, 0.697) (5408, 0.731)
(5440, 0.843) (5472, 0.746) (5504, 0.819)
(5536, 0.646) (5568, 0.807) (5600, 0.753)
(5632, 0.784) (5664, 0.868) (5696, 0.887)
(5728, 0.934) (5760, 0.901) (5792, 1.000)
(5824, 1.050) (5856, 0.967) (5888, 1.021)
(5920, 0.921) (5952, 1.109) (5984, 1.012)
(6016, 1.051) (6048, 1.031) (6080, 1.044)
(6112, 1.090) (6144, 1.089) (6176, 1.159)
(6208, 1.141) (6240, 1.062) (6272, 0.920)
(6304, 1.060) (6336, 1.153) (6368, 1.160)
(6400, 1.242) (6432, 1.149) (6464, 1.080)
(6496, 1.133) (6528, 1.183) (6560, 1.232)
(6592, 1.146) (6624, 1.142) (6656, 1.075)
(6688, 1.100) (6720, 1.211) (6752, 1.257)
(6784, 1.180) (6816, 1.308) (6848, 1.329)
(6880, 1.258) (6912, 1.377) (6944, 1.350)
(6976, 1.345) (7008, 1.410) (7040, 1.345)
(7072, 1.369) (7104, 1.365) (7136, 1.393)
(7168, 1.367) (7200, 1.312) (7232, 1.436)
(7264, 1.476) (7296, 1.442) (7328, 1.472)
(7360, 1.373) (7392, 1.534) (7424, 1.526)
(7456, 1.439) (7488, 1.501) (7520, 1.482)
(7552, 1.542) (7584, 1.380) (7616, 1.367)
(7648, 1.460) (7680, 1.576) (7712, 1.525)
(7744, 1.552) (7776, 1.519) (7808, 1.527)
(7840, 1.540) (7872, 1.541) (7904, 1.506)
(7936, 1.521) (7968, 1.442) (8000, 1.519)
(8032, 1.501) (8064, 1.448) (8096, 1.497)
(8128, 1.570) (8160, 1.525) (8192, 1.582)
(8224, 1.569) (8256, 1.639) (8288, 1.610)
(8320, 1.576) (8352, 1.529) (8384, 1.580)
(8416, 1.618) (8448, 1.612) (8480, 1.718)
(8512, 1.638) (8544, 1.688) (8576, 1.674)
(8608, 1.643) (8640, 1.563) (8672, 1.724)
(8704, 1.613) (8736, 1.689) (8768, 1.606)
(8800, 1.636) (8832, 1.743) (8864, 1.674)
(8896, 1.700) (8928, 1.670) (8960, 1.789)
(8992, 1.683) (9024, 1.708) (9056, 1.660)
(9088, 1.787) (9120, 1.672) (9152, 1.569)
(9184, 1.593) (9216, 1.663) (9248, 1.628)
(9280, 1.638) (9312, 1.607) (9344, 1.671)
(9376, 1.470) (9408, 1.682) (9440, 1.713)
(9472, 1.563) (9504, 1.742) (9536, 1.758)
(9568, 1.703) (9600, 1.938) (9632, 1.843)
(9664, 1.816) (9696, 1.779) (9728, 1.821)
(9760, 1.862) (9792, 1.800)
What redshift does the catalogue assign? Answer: 0.29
